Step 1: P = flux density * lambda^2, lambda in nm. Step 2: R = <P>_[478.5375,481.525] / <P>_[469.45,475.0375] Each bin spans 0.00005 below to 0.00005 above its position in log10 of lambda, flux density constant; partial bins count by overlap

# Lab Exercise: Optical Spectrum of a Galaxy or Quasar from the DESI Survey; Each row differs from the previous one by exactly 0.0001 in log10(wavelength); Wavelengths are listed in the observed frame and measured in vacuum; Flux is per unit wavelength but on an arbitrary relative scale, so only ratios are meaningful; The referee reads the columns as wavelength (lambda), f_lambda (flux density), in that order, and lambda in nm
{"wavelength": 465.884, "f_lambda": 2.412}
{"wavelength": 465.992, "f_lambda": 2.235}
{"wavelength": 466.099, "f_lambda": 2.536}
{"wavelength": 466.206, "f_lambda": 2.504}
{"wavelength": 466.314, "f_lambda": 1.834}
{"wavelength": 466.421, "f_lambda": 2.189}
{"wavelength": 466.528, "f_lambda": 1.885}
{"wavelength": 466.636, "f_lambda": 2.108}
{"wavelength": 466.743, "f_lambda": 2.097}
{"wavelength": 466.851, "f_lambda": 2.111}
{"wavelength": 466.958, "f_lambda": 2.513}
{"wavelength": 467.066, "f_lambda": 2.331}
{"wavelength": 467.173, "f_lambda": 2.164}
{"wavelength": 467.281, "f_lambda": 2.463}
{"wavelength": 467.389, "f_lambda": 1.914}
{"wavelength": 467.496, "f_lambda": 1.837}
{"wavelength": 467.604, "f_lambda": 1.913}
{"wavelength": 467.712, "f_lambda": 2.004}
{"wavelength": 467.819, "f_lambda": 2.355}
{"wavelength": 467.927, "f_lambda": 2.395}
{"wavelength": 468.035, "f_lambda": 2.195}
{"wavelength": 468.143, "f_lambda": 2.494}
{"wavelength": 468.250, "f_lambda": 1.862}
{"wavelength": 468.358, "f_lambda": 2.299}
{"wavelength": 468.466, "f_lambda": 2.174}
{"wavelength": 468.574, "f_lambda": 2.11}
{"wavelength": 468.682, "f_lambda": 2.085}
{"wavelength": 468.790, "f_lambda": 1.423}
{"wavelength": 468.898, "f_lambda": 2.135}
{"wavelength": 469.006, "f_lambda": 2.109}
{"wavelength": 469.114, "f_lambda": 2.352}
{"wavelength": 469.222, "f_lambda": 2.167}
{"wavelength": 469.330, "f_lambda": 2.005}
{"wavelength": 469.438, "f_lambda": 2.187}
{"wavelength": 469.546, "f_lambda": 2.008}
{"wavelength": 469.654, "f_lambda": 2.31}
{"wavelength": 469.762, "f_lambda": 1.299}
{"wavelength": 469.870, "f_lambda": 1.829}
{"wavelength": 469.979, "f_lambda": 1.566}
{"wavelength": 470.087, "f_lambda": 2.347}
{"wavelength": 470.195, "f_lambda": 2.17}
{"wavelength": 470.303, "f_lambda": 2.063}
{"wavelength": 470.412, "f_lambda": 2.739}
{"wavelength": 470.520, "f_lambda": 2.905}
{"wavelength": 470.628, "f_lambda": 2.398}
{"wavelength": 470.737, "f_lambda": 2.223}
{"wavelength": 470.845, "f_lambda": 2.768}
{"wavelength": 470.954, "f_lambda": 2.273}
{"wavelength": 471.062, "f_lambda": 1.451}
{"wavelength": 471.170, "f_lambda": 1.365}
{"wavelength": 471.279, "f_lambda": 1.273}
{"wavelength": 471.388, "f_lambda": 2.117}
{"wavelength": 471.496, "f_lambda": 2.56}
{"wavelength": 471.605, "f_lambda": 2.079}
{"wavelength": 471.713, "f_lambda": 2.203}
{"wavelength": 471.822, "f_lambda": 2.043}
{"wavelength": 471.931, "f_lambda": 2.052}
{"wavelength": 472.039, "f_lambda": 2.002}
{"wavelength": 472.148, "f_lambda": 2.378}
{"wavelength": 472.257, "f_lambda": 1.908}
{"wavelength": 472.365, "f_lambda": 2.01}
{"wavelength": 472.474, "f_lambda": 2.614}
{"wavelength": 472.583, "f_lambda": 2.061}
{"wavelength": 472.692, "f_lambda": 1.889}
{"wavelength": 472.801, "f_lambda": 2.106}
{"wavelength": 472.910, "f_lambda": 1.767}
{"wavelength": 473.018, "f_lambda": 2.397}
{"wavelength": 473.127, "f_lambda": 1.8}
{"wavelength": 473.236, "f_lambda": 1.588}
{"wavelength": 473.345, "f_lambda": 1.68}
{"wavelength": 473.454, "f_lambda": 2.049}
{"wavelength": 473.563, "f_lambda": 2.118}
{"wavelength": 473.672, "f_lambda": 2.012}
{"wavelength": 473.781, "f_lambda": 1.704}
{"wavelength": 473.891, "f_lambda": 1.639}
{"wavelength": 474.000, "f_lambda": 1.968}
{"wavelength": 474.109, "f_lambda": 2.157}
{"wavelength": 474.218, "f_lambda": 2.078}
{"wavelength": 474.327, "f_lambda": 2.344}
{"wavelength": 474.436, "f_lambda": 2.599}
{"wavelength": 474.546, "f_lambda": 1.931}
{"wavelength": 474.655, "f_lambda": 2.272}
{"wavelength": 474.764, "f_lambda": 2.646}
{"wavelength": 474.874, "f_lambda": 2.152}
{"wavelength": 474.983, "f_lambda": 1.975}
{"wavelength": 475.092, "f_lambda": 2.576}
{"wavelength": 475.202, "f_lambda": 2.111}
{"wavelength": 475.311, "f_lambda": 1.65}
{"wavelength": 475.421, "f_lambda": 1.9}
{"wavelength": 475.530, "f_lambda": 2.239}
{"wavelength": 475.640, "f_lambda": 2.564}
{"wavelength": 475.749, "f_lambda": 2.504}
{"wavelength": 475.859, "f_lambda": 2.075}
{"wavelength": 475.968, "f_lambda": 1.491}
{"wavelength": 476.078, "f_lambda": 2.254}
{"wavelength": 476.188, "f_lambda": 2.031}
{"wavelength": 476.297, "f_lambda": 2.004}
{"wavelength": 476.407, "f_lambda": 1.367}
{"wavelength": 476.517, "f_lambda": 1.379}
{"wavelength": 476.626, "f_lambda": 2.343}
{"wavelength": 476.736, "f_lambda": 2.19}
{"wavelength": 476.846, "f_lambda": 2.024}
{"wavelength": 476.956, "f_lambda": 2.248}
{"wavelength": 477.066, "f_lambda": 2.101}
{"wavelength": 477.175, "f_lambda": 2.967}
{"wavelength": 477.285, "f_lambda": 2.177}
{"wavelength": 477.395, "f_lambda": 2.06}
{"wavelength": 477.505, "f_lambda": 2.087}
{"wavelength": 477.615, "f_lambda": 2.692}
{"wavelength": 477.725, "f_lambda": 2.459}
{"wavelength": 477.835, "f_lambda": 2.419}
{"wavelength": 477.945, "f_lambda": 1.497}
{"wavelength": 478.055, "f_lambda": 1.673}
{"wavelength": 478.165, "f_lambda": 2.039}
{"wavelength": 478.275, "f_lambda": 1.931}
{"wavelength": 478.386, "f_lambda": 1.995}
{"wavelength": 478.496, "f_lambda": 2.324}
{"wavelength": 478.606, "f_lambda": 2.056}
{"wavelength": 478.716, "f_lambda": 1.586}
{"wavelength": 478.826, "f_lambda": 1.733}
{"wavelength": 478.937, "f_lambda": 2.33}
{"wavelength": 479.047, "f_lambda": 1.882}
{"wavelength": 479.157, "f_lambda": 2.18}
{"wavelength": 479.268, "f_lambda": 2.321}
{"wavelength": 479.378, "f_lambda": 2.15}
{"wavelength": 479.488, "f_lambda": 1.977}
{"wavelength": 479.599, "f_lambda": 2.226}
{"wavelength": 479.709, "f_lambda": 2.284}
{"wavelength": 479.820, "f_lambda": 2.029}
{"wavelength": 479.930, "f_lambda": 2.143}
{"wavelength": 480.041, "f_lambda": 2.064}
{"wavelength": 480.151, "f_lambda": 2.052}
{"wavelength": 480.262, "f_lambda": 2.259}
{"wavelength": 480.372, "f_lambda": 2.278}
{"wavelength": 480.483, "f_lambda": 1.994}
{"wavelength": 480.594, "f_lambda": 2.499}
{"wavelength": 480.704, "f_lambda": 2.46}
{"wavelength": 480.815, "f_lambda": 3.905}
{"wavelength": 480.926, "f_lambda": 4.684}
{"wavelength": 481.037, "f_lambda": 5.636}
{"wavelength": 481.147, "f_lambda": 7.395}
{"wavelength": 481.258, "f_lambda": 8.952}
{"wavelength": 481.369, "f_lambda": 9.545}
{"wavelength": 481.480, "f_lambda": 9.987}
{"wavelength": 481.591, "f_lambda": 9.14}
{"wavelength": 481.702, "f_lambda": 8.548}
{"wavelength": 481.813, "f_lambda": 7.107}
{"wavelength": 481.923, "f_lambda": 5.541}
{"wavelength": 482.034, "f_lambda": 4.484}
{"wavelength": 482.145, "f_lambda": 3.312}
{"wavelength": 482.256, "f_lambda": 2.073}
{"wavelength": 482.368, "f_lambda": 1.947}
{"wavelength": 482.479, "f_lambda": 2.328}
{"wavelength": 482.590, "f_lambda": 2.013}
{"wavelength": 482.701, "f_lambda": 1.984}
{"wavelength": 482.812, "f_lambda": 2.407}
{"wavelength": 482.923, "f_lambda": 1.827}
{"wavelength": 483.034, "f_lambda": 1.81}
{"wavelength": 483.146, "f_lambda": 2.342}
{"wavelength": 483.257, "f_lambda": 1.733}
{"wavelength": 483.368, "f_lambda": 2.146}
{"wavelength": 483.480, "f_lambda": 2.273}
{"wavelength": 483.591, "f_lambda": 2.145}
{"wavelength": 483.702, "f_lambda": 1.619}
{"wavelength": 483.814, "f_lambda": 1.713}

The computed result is 1.7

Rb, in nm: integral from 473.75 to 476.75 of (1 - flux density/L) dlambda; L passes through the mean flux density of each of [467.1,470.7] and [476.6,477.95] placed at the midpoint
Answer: 0.22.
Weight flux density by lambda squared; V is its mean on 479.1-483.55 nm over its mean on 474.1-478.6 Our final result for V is 1.74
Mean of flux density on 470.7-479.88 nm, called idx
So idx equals 2.08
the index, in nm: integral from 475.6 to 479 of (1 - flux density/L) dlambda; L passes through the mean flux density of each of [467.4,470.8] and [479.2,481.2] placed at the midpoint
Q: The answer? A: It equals 0.77 nm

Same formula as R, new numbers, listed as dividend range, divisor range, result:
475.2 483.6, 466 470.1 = 1.45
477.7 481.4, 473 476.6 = 1.44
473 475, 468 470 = 1.03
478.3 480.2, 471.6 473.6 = 1.05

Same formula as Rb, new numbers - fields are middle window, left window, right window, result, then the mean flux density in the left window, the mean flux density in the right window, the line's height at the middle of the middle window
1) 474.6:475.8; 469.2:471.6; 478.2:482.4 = 0.27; 2.09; 3.72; 2.88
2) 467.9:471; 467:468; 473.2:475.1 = -0.05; 2.16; 2.08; 2.13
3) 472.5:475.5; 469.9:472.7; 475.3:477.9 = 0.12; 2.13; 2.14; 2.14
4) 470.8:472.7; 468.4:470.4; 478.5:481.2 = 0.10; 2.04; 2.66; 2.18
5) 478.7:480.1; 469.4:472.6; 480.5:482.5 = 0.80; 2.11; 5.52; 4.83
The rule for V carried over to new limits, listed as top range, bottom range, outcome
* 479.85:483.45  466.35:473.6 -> 2.00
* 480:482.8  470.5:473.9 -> 2.32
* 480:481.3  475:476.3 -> 1.84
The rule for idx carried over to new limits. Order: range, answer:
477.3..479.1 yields 2.05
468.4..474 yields 2.05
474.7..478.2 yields 2.12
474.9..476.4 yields 2.08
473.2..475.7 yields 2.09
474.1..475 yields 2.25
